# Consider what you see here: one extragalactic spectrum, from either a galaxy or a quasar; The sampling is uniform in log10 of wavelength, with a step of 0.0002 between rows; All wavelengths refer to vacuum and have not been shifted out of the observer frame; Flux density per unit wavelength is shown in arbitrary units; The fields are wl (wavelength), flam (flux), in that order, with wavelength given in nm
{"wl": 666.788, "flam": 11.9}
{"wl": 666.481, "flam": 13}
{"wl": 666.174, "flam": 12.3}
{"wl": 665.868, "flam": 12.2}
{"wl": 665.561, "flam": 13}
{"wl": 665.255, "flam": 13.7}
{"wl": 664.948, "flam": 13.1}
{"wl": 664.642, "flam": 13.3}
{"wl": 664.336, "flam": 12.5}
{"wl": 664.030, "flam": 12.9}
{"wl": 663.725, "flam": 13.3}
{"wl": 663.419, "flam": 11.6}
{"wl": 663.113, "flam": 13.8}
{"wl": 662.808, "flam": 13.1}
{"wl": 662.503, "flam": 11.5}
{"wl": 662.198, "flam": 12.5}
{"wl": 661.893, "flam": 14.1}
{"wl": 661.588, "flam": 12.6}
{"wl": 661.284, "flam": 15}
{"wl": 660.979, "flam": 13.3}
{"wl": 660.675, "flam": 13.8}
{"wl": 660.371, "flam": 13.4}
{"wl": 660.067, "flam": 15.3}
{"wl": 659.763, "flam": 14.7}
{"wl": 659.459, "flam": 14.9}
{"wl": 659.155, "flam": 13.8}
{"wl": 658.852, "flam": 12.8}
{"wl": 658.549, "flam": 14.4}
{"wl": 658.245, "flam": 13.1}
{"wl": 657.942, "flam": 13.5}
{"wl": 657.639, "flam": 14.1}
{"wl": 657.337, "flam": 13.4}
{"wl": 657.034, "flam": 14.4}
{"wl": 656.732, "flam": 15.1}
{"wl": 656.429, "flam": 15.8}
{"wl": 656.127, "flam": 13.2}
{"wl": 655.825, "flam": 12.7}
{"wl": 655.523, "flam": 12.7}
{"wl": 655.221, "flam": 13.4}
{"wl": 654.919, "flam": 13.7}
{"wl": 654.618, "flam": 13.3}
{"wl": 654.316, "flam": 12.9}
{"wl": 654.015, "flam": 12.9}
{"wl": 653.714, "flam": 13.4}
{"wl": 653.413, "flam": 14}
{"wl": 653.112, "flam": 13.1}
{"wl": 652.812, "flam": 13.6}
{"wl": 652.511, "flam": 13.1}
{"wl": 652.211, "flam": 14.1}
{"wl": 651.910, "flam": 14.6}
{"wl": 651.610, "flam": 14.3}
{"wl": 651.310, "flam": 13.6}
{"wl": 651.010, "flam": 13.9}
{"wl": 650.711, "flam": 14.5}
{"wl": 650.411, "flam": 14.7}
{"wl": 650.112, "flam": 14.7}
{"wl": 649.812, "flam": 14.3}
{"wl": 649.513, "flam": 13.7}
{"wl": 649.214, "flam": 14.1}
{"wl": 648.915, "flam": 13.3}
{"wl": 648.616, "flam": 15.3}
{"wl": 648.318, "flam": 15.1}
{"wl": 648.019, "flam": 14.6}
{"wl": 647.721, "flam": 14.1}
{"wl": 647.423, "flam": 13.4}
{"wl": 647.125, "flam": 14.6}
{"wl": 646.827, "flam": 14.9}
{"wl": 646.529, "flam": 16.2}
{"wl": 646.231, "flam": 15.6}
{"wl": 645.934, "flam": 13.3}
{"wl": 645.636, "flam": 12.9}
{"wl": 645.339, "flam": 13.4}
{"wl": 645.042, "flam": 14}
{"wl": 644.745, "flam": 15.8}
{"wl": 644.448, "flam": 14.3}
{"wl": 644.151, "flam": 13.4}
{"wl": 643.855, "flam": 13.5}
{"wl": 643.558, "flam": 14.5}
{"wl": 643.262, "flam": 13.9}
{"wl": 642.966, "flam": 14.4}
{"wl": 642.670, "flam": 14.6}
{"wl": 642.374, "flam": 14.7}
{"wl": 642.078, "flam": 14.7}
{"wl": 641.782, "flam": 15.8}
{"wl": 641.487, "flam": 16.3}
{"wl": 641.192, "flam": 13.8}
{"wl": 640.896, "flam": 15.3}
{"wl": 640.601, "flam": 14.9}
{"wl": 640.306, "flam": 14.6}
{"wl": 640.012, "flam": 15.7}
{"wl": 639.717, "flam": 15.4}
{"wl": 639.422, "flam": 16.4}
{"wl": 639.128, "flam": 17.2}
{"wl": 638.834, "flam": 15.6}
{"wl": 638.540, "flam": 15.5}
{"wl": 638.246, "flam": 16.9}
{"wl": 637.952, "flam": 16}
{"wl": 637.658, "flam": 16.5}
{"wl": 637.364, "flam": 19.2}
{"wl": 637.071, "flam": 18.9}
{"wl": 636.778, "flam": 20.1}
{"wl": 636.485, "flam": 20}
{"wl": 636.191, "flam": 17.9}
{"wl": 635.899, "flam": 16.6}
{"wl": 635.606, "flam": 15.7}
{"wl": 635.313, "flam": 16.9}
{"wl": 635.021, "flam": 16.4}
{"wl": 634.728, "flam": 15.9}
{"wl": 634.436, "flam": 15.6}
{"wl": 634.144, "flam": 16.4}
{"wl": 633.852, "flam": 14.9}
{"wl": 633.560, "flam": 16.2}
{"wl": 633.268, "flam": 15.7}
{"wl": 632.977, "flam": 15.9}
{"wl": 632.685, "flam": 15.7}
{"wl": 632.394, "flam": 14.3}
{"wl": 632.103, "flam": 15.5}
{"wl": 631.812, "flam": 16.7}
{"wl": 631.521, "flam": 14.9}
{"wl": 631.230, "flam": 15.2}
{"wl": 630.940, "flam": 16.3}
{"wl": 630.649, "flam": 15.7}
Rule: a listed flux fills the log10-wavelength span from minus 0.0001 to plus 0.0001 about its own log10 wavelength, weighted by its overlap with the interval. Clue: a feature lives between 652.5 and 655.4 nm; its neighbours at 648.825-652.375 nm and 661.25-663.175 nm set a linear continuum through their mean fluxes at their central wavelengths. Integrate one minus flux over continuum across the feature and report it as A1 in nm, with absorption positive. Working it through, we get 0.11 nm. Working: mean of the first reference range 14.2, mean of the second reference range 13.1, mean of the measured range 13.3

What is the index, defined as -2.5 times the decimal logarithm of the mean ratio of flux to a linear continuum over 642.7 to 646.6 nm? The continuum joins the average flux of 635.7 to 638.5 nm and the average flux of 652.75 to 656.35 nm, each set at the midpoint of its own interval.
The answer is 0.12 mag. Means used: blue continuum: 17.9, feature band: 14.2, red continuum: 13.3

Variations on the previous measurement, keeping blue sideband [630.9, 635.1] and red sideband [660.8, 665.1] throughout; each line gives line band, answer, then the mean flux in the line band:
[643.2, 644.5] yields 0.06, 13.9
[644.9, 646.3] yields 0.06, 13.7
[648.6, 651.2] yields 0.00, 14.2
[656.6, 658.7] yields -0.04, 14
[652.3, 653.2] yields 0.05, 13.3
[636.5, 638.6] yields -0.17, 17.8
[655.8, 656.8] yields -0.05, 14.3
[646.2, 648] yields -0.02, 14.7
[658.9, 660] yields -0.08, 14.4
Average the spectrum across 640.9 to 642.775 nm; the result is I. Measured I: 15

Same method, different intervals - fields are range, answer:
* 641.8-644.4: 14.3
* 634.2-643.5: 16.2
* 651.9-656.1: 13.3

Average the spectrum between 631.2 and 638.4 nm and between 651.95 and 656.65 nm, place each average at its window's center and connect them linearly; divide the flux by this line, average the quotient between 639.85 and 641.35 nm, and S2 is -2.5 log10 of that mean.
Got 0.056 mag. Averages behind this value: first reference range 16.6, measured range 14.9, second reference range 13.5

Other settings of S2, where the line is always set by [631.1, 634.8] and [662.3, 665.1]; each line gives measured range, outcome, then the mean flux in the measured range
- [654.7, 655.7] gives 0.03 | 13.3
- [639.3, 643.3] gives -0.02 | 15.1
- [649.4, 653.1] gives -0.01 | 14.1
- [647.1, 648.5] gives -0.01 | 14.4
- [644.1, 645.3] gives 0.01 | 14.4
